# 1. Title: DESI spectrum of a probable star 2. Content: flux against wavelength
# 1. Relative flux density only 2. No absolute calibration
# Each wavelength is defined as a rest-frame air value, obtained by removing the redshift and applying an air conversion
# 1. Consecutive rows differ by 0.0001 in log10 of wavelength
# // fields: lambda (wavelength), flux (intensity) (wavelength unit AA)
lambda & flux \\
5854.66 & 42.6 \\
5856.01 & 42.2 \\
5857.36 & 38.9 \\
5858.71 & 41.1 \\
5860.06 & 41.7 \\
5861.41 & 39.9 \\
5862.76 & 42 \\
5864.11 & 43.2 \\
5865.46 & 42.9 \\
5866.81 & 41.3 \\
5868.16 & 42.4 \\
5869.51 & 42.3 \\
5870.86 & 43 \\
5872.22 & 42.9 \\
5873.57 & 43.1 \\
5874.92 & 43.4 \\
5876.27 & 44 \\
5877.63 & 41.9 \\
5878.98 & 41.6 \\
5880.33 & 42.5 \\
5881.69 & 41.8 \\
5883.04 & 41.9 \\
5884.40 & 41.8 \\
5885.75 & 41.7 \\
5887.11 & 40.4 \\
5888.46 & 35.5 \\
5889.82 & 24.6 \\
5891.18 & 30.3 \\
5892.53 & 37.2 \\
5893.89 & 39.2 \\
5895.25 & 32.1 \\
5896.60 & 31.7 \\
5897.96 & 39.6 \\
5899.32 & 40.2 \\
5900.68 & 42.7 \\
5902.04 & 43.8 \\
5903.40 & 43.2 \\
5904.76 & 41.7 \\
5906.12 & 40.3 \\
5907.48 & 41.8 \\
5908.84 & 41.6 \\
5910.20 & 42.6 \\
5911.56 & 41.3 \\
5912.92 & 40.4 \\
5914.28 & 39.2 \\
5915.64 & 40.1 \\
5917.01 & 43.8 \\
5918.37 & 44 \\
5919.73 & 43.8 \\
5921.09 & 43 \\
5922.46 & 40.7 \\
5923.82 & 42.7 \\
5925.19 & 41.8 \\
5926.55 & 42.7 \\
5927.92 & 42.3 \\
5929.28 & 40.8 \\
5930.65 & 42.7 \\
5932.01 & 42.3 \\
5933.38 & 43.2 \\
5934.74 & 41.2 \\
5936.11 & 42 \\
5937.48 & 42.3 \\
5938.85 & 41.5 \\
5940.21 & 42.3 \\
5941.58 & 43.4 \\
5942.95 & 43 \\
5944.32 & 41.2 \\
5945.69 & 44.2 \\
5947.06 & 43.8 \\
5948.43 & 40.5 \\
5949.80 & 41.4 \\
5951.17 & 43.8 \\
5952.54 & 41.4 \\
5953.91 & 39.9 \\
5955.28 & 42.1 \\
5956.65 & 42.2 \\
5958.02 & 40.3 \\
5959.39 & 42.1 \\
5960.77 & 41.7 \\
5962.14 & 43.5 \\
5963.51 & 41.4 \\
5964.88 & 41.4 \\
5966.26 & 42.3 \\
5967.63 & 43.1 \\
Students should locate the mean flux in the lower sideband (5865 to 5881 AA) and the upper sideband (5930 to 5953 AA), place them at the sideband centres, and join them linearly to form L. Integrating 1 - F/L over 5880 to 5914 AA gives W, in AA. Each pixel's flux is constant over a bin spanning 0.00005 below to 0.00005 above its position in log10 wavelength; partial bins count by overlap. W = 2.7 AA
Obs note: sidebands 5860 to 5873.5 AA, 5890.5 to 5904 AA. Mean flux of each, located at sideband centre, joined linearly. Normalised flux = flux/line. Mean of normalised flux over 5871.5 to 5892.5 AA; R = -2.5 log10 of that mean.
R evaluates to 0.011 mag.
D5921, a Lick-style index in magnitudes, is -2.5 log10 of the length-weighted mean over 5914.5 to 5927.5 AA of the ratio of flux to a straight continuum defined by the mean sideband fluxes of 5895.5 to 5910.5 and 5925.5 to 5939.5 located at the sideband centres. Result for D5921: -0.02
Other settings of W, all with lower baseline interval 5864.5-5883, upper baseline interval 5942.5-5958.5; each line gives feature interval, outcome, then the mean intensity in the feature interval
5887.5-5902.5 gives 2.24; 36.1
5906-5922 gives 0.15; 41.9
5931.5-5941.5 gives -0.02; 42.2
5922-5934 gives 0.00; 42.2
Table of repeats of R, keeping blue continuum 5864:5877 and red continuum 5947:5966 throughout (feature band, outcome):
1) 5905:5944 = 0.00 mag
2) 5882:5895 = 0.16 mag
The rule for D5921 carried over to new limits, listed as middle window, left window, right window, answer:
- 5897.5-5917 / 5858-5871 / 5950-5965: 0.01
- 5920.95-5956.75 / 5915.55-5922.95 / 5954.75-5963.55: 0.01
